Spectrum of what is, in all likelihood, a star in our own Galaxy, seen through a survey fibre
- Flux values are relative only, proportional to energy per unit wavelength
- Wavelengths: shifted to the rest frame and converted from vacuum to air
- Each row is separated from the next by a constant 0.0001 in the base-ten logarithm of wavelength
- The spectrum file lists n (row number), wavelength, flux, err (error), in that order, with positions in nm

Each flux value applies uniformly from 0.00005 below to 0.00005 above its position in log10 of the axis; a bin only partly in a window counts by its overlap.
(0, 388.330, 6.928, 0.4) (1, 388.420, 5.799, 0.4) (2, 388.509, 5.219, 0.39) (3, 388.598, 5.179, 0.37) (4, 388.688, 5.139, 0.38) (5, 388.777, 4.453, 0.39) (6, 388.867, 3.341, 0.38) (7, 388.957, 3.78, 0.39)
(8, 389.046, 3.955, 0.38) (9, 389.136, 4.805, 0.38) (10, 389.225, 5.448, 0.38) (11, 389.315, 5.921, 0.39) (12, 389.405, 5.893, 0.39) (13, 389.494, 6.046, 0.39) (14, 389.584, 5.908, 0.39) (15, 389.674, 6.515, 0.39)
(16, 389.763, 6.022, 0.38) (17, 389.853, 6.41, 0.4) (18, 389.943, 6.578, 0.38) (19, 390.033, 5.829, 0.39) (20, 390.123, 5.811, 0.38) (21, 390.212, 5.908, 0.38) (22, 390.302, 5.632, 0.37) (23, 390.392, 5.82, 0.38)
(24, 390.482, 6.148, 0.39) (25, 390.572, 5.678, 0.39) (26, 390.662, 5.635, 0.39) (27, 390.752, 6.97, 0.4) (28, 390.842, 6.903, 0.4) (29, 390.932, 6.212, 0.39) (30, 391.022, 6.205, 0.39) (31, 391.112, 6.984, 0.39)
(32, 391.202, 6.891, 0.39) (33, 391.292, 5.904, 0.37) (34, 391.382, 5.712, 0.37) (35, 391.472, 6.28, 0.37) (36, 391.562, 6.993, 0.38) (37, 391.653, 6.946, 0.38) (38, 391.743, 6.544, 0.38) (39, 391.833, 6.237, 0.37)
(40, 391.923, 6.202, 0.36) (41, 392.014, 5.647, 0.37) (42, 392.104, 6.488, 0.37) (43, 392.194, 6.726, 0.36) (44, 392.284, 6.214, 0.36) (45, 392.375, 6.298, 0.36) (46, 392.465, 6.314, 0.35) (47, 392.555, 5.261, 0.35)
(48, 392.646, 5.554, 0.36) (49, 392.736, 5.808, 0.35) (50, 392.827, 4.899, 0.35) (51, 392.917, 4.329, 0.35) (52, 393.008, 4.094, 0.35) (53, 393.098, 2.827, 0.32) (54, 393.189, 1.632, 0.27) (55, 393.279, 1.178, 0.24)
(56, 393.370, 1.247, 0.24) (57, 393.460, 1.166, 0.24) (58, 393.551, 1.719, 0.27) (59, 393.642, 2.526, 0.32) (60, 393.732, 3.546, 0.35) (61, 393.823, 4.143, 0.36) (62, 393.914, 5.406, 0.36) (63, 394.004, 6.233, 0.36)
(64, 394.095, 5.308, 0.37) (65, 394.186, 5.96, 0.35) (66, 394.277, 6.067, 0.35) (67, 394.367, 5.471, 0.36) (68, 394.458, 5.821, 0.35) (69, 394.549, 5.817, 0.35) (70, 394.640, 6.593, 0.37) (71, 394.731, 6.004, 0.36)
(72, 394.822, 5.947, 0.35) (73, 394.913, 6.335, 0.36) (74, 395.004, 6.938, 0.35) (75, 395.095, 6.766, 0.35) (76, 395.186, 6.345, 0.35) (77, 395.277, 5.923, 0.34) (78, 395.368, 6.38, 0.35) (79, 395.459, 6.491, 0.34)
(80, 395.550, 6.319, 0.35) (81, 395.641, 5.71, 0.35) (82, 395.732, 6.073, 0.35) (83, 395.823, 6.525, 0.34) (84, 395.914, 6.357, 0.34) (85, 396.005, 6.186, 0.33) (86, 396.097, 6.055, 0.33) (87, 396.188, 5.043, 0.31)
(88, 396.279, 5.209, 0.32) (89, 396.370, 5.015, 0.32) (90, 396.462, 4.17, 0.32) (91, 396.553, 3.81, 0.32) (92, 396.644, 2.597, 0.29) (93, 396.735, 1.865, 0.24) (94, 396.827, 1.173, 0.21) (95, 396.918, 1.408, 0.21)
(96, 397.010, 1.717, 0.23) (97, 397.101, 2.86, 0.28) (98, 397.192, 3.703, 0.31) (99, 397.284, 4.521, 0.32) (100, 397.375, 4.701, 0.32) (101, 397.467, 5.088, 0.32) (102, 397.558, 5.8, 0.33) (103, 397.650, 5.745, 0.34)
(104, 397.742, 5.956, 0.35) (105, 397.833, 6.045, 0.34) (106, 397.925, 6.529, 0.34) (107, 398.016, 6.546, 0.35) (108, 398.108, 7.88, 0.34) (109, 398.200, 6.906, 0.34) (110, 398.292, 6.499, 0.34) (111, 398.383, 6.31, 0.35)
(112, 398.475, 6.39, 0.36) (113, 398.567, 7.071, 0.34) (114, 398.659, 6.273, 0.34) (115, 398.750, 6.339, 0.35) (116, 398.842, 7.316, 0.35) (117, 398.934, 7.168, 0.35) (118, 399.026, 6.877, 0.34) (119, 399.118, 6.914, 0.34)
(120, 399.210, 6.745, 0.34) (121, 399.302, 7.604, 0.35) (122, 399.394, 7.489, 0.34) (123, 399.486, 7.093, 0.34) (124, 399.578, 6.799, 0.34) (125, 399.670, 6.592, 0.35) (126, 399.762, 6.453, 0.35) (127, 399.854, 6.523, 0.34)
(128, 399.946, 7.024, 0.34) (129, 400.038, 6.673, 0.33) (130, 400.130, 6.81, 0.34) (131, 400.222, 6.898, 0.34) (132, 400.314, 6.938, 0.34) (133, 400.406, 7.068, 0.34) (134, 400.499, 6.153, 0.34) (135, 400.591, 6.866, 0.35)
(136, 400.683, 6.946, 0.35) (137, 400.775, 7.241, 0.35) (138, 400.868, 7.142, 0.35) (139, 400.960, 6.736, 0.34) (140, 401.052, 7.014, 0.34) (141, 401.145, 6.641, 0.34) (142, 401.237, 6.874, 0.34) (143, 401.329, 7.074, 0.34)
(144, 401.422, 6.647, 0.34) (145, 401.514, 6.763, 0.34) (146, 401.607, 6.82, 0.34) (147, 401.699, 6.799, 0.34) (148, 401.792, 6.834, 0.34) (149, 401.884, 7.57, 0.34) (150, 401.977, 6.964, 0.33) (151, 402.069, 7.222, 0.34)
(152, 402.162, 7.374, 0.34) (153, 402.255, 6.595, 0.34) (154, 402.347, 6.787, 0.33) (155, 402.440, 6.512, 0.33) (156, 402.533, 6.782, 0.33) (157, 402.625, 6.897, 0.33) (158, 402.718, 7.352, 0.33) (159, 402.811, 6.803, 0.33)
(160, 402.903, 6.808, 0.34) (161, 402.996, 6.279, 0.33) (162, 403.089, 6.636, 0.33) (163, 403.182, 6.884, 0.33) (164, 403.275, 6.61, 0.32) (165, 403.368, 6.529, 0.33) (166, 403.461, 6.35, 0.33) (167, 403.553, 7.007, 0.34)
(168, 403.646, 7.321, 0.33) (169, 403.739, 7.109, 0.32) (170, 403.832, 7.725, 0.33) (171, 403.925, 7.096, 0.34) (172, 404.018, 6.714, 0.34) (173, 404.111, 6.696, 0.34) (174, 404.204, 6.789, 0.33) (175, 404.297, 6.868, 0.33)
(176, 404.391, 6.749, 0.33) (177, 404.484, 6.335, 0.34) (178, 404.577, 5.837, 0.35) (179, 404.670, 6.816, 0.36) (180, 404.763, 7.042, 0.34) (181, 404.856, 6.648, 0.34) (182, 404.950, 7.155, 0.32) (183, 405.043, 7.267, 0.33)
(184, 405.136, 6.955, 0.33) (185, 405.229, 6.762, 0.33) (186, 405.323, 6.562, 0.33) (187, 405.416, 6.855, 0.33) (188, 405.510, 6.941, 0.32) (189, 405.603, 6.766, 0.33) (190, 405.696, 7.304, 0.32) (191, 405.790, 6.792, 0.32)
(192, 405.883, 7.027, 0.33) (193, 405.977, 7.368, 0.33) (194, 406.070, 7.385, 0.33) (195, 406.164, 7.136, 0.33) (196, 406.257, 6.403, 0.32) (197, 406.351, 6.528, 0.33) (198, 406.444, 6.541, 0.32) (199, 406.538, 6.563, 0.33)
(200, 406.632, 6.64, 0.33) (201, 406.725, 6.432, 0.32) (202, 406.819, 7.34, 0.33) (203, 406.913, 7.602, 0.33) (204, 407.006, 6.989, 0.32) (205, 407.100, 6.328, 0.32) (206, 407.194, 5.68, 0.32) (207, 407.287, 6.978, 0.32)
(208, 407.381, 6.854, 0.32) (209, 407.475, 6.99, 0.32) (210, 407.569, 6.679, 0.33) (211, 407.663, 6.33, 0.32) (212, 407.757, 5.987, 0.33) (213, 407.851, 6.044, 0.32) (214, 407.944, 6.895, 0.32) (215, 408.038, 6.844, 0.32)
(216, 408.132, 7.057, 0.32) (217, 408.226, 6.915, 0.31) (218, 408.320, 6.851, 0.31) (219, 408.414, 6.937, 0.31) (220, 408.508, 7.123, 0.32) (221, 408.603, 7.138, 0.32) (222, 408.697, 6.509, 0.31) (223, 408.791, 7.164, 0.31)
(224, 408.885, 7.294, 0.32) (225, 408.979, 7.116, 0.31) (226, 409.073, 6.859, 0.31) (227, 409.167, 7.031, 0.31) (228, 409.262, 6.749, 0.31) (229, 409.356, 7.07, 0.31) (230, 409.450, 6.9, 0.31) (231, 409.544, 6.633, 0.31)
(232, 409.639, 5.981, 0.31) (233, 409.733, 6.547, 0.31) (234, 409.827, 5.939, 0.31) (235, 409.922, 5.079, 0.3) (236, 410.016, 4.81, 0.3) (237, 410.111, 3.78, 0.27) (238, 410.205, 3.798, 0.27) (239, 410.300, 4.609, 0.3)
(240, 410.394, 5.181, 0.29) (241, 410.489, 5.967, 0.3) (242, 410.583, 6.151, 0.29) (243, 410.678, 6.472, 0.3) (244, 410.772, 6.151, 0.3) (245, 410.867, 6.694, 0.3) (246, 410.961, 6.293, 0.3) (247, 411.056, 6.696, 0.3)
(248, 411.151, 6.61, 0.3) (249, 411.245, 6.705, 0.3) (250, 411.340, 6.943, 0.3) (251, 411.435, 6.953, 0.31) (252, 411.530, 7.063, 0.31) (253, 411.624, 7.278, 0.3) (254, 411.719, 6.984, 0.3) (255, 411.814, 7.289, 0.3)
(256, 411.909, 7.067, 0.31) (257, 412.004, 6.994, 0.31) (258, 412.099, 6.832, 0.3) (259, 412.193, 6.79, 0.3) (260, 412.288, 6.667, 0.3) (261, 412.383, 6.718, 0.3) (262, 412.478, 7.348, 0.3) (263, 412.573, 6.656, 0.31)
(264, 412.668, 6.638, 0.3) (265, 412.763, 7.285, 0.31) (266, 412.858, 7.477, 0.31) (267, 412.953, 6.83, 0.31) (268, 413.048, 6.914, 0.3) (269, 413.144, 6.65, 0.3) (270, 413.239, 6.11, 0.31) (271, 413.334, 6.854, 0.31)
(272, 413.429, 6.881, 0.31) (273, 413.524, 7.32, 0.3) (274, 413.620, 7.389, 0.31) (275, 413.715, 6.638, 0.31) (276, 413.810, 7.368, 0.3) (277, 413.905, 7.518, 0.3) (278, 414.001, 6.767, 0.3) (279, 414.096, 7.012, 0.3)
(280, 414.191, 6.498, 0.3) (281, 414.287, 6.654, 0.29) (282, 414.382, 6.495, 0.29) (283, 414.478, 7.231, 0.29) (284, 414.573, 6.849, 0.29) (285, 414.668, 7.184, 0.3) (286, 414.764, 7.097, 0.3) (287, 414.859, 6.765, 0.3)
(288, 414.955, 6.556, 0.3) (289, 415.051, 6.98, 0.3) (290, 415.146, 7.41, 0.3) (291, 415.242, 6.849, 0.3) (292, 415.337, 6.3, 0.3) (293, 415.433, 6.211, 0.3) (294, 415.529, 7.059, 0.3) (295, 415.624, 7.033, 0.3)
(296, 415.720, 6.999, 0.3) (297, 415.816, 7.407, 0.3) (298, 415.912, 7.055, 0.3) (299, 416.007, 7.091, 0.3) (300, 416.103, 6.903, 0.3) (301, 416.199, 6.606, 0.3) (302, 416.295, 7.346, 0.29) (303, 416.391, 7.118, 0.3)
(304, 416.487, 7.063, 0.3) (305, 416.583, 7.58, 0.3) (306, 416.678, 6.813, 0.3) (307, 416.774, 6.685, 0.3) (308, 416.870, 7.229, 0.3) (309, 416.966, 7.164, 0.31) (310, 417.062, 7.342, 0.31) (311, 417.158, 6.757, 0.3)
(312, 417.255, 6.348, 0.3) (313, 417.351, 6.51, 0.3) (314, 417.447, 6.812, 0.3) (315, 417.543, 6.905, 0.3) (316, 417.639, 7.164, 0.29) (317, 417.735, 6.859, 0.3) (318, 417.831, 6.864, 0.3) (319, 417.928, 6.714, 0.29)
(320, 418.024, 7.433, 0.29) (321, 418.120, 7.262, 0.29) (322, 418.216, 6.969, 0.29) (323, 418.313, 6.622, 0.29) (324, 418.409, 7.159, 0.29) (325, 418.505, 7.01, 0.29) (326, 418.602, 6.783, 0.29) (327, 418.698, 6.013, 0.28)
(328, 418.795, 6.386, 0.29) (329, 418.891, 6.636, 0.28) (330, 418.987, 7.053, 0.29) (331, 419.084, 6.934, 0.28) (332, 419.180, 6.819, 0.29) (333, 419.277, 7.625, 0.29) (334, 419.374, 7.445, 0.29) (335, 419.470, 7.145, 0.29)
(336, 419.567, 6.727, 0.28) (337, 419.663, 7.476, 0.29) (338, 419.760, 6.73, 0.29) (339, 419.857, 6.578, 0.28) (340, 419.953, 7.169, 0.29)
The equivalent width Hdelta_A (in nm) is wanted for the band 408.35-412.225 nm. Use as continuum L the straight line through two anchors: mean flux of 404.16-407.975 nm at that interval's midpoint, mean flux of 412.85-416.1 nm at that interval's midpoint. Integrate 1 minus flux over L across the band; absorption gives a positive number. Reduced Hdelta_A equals 0.22 nm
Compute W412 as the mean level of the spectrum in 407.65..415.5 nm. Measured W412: 6.64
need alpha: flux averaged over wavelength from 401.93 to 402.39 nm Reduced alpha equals 6.99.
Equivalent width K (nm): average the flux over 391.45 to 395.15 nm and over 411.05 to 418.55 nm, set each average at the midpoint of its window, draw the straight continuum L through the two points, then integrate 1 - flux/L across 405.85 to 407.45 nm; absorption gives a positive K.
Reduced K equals -0.14 nm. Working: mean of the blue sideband 5.15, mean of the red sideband 6.94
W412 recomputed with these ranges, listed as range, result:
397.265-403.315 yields 6.71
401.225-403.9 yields 6.9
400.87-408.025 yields 6.82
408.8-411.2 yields 6.12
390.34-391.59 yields 6.3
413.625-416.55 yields 6.95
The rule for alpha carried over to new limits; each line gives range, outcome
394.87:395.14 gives 6.68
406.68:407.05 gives 7.1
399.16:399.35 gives 7.16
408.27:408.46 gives 6.9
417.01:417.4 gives 6.73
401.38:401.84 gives 6.78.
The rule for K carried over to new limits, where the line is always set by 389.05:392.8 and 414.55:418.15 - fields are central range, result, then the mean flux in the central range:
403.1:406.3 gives -0.15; 6.87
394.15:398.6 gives 0.60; 5.44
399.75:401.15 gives -0.09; 6.84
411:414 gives -0.05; 6.94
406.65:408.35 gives -0.01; 6.71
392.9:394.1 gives 0.59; 3.14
